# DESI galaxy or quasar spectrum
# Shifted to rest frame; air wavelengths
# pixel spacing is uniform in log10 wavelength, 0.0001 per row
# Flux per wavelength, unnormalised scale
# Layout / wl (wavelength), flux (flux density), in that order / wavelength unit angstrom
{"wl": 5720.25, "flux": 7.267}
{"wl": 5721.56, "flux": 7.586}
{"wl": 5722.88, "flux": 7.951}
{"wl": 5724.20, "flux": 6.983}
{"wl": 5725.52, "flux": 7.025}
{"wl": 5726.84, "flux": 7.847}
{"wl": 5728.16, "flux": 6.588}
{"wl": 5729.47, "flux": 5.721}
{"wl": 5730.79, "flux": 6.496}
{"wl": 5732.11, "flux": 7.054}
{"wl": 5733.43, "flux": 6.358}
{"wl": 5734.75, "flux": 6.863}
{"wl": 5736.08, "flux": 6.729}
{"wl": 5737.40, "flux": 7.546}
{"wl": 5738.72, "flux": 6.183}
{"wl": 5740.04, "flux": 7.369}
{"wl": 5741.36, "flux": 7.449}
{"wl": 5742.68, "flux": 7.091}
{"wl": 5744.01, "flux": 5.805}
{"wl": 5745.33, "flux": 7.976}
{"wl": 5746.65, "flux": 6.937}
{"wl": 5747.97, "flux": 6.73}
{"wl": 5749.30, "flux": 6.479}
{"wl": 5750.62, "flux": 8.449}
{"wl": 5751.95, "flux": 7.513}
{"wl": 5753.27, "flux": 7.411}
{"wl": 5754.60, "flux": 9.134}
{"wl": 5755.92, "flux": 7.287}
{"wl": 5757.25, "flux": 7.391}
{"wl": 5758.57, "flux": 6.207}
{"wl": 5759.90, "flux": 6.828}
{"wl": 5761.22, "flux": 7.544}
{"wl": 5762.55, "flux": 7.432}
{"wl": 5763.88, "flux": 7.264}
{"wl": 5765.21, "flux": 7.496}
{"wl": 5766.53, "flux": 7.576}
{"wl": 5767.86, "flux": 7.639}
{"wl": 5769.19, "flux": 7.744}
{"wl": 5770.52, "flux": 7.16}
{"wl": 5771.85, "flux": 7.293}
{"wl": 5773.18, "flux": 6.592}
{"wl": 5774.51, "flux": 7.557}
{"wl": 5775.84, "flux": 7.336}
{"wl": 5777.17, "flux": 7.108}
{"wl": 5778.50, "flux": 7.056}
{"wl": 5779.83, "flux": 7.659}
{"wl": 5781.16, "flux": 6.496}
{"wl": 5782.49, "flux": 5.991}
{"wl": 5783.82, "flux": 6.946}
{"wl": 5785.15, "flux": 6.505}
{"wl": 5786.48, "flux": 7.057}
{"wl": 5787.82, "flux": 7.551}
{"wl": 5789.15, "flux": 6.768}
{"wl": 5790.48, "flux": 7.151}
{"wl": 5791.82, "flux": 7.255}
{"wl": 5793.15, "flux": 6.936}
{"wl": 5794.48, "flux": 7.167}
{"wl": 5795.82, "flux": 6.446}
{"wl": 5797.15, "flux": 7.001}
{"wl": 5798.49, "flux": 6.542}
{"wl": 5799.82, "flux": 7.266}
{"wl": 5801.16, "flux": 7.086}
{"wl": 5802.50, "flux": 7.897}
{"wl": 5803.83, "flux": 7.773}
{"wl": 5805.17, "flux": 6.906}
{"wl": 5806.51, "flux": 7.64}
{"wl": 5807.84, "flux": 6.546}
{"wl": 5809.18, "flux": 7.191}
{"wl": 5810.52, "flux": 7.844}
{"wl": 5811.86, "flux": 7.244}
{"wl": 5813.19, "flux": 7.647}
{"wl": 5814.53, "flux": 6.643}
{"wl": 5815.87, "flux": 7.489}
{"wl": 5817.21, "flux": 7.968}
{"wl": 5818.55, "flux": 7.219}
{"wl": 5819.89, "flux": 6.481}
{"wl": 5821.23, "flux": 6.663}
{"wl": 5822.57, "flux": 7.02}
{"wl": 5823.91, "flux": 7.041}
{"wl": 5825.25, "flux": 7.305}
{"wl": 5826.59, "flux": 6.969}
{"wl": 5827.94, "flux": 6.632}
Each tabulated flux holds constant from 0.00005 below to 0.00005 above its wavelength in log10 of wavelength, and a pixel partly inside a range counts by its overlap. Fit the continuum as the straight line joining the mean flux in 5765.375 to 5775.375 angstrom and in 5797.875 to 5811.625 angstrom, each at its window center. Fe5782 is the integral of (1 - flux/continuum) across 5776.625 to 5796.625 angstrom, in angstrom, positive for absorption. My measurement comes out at 1.1 angstrom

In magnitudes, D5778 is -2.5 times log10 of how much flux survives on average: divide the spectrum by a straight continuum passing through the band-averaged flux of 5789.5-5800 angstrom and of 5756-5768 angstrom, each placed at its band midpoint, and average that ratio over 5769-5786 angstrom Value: 0.01 mag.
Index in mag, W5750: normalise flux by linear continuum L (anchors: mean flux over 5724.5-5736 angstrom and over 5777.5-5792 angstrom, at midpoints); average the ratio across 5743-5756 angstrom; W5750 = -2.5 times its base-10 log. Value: -0.08 mag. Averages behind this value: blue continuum 6.75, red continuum 6.94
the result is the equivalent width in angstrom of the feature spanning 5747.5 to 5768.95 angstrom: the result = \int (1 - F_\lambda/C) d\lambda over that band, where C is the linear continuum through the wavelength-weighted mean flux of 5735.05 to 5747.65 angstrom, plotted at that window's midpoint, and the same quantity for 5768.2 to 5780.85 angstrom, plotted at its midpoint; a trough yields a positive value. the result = -0.8 angstrom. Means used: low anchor 7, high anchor 7.26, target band 7.41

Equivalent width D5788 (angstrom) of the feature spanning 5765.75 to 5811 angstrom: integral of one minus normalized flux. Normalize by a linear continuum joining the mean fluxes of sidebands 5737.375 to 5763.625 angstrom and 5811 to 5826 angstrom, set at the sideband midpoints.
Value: 0.4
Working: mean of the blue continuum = 7.23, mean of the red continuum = 7.17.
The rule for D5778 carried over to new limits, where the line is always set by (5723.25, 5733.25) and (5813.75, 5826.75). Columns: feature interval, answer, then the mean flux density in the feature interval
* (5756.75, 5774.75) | -0.049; 7.26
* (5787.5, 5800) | 0.004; 6.99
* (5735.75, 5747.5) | -0.024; 7.02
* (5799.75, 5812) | -0.044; 7.34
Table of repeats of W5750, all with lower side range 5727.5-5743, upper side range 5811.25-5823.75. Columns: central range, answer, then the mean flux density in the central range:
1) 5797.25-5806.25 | -0.024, 7.24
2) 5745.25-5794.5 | -0.043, 7.22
